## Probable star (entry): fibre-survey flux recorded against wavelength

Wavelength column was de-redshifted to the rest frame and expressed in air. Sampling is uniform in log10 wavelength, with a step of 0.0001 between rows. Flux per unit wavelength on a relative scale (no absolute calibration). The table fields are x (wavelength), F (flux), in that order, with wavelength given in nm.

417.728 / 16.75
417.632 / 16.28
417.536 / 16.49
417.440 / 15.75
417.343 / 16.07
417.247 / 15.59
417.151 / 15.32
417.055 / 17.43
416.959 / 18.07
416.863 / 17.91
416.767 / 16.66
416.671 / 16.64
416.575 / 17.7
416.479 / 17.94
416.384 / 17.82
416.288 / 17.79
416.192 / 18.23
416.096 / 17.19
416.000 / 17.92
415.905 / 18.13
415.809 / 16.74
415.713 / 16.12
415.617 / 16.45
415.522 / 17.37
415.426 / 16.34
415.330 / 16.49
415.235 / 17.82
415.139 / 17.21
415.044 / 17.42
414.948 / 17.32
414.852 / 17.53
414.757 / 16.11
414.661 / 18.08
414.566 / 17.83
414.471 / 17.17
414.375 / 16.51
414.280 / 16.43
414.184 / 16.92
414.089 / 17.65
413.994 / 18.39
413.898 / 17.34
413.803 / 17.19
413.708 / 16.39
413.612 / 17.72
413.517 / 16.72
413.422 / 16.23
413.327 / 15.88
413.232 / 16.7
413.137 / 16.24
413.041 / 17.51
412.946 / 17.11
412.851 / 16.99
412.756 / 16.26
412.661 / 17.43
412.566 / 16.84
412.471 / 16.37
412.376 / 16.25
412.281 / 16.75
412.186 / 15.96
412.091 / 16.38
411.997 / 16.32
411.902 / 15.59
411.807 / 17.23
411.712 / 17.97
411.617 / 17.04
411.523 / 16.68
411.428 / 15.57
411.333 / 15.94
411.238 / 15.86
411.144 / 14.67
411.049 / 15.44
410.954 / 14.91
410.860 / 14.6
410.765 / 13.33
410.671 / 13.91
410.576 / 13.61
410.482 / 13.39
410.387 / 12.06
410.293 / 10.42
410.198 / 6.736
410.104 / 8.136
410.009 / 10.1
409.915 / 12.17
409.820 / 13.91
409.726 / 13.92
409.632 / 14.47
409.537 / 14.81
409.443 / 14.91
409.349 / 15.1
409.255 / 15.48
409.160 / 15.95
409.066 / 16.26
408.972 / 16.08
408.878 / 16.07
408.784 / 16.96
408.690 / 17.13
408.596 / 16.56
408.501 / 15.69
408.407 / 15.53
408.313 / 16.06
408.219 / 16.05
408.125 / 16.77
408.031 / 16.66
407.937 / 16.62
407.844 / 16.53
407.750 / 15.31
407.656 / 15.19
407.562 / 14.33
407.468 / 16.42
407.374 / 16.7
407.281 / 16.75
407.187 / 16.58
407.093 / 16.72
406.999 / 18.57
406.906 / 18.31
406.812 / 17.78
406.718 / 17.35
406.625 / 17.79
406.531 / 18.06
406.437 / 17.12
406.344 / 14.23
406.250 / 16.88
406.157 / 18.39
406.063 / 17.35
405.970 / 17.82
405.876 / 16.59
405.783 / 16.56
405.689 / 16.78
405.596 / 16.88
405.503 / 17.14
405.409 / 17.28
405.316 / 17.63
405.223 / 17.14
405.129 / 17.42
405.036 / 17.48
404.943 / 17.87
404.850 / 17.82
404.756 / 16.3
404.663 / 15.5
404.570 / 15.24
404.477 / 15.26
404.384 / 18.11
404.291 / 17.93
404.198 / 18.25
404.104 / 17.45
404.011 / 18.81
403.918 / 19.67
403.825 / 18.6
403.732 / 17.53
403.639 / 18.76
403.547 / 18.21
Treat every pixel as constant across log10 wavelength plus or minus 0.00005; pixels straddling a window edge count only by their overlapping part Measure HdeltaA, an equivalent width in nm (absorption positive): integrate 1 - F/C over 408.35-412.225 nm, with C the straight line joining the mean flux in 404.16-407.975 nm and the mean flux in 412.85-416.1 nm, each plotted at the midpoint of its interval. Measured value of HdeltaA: 0.52 nm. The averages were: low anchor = 16.9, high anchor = 17.1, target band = 14.7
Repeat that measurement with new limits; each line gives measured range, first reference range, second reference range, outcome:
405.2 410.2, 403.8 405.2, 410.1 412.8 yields 0.11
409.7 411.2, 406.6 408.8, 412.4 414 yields 0.37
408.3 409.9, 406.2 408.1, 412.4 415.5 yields 0.12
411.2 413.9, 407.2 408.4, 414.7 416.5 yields 0.03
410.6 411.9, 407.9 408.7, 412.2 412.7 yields 0.08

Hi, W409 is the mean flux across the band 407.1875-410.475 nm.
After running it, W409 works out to 14.8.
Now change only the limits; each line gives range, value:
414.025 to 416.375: 17.2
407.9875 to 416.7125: 16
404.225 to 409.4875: 16.7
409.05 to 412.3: 14.4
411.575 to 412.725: 16.7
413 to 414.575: 17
